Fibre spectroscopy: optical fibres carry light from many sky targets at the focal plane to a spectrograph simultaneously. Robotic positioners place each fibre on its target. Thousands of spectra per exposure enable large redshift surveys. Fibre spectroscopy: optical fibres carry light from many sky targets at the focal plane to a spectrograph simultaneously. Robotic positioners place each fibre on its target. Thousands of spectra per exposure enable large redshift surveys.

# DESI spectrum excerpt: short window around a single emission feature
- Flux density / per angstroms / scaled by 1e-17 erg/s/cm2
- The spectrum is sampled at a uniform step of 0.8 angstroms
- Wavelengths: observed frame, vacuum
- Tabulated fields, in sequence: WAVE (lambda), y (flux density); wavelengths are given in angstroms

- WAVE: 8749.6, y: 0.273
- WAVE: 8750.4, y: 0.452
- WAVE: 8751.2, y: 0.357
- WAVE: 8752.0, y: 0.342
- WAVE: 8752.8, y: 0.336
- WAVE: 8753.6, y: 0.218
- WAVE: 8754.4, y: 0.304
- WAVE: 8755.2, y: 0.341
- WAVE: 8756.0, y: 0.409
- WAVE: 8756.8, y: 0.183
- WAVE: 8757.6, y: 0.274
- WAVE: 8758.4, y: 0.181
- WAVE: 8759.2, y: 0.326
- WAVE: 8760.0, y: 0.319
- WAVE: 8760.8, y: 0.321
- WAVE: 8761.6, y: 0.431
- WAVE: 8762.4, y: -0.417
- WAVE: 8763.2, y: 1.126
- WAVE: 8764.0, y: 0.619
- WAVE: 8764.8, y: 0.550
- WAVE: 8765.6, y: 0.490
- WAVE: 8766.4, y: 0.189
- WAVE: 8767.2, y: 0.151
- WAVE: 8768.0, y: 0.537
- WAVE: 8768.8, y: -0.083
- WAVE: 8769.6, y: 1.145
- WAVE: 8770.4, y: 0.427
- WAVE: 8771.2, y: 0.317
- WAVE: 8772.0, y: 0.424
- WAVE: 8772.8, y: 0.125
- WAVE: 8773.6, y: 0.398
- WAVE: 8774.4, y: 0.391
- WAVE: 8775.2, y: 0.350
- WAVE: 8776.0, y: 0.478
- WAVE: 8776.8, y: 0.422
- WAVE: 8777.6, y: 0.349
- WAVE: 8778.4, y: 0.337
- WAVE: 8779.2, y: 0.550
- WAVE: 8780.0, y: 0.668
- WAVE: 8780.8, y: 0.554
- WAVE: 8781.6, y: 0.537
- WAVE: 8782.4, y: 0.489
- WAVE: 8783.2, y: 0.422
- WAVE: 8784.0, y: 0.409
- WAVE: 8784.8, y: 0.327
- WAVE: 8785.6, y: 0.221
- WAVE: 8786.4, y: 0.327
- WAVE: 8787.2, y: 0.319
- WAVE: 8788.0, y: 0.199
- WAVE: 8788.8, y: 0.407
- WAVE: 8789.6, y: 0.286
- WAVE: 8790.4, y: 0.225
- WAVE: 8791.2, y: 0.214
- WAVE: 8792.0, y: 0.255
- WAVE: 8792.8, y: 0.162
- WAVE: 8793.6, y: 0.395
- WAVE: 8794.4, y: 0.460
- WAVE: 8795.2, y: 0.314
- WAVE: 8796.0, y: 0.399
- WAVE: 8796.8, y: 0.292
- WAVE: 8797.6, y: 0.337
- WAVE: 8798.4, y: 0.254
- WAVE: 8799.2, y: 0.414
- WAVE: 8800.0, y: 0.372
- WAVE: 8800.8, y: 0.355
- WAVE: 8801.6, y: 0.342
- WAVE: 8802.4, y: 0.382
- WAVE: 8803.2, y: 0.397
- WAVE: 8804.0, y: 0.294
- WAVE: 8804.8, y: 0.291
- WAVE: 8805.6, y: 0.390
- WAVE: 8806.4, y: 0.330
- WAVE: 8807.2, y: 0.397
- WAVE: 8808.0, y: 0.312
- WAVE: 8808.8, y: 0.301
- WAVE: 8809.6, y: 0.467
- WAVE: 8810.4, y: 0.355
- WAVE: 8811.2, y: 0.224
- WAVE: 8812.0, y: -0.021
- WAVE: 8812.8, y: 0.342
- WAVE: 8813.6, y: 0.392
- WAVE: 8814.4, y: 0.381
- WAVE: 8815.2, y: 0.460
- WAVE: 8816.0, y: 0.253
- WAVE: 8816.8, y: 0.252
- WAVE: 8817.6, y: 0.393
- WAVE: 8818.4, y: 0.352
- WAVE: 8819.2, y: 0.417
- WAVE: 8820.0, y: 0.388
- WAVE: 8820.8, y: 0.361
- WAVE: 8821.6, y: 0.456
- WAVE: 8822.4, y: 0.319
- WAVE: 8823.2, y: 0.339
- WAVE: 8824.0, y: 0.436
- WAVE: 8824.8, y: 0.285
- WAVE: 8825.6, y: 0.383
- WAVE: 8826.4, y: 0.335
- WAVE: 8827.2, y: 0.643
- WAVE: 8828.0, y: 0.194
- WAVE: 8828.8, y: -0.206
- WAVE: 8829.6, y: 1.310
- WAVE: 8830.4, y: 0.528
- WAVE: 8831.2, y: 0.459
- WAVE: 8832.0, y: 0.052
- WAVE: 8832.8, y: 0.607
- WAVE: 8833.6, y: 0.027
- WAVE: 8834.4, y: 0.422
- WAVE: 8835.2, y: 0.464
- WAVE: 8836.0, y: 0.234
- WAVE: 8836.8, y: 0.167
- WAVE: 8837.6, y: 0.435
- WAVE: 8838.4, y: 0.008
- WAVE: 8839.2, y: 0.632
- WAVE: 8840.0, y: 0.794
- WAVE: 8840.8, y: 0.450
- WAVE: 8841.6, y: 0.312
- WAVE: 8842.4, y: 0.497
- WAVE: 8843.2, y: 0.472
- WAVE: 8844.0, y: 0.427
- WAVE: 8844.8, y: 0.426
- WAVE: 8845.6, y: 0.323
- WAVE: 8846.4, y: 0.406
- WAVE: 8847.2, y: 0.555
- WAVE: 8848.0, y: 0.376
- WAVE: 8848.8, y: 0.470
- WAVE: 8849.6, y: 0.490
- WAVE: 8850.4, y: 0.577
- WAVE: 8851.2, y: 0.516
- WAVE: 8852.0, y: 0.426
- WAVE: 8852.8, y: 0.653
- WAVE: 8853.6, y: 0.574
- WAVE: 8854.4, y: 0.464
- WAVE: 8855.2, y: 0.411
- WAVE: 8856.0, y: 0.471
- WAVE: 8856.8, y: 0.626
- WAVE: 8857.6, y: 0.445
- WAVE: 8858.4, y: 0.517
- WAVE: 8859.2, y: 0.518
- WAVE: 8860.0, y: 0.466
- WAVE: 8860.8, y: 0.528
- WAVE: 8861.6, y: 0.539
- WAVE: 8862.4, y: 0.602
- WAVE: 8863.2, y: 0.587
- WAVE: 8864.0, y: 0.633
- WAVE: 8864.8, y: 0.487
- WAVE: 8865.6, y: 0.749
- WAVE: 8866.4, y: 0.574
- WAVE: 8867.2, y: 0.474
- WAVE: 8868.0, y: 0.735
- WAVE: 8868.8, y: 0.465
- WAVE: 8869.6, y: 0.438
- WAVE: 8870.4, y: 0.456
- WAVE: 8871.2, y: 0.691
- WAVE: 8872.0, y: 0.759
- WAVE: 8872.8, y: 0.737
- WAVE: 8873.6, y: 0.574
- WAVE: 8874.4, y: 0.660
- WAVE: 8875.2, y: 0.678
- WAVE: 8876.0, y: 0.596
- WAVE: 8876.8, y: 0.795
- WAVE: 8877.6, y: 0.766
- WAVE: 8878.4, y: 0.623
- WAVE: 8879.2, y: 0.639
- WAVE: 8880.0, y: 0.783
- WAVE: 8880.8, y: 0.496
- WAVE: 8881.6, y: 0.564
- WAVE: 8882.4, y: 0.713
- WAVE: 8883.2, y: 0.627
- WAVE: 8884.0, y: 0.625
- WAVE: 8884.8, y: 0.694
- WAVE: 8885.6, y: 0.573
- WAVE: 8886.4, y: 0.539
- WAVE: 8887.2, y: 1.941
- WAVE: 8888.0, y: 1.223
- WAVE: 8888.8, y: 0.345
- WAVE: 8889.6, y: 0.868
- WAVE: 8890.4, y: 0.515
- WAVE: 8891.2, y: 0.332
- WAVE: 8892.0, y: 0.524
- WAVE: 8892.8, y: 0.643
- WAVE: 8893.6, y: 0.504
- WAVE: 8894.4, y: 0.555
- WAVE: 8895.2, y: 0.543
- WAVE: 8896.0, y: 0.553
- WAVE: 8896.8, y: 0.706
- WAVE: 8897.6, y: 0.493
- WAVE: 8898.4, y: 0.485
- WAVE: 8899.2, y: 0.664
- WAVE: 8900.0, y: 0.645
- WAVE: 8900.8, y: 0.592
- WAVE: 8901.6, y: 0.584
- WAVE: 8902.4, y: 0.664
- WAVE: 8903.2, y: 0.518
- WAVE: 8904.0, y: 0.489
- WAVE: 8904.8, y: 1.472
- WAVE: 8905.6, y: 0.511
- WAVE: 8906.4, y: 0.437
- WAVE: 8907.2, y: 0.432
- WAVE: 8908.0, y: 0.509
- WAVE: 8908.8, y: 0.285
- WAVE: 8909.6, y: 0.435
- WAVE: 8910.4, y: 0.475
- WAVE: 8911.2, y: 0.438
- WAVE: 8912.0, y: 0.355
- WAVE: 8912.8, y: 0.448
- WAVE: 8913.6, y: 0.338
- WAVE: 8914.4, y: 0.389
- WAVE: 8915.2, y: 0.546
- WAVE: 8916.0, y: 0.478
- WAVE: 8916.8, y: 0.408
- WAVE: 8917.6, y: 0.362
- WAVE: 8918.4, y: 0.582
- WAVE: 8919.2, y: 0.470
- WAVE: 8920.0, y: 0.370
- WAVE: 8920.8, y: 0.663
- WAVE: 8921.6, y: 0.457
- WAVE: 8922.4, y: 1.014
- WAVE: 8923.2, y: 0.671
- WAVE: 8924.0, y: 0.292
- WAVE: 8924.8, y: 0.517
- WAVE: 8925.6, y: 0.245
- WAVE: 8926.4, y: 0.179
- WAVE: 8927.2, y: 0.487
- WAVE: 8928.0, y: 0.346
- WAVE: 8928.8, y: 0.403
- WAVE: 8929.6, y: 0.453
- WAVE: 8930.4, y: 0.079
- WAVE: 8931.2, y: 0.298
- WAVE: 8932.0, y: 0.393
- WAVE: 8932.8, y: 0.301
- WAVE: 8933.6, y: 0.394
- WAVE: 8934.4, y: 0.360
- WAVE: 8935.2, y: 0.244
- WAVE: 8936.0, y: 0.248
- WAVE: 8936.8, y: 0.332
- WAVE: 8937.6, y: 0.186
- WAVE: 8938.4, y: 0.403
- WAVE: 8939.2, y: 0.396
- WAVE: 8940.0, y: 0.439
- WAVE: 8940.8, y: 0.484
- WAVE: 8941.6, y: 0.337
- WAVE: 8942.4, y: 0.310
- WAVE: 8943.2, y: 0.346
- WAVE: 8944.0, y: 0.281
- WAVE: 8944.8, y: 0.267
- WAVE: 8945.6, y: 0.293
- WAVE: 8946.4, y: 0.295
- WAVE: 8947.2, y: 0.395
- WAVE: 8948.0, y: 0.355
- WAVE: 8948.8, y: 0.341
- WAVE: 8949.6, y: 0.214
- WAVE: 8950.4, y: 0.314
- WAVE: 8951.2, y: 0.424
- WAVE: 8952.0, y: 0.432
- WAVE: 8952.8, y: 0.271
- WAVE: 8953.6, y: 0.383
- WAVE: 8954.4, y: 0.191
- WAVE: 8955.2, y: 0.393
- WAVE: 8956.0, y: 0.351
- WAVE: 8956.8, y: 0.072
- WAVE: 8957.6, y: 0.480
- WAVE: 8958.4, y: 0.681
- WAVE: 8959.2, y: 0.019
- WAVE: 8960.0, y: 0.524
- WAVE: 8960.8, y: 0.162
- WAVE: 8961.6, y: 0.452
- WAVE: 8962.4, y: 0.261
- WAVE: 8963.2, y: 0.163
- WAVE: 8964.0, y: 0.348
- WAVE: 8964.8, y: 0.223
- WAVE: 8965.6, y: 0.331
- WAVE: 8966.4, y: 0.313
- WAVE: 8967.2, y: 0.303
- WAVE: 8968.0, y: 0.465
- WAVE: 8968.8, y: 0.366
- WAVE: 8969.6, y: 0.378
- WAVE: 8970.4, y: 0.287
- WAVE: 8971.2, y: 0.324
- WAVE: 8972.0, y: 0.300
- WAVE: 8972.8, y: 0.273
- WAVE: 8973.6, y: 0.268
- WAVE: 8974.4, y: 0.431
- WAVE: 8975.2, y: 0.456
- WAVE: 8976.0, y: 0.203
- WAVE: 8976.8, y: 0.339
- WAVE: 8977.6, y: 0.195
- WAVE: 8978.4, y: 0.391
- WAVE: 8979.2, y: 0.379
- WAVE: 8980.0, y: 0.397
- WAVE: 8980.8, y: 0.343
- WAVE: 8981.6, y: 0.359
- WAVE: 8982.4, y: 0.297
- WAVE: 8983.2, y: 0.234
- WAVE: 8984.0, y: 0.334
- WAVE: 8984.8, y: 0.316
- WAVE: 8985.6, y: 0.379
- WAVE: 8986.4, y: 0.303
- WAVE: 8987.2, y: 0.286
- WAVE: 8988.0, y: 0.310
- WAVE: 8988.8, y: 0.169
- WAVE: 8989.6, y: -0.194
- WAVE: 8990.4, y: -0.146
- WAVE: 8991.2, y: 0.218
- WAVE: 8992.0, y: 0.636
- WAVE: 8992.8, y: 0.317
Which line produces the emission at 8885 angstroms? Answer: Mg II 2798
